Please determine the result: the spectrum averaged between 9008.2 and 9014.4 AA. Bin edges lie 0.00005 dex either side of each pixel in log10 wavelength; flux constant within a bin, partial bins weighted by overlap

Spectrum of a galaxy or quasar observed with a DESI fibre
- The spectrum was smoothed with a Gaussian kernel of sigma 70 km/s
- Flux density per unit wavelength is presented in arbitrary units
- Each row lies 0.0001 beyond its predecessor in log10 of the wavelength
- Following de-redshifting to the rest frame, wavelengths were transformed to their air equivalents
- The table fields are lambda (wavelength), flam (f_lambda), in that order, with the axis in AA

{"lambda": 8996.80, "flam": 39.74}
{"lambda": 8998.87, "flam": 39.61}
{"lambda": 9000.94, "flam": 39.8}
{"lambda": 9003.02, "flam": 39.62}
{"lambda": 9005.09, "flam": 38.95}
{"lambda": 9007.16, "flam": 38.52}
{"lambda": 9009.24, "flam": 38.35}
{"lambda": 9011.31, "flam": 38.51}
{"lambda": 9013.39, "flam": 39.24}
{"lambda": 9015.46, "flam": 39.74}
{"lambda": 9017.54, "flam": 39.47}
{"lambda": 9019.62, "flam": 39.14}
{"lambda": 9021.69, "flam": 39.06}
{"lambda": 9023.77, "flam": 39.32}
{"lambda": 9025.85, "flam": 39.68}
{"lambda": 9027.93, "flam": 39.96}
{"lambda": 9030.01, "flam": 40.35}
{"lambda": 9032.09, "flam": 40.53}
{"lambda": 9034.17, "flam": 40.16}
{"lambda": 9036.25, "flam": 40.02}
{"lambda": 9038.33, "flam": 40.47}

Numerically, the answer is 38.7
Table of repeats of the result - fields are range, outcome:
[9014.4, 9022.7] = 39.4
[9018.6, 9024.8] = 39.2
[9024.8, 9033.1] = 40.1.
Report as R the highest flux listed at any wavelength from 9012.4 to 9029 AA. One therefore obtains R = 39.96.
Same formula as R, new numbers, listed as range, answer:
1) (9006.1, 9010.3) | 38.52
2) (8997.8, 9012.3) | 39.8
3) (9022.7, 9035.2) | 40.53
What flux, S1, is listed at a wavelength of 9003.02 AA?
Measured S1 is 39.62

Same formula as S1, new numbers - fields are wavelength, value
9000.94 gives 39.8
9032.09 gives 40.53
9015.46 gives 39.74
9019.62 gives 39.14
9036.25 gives 40.02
